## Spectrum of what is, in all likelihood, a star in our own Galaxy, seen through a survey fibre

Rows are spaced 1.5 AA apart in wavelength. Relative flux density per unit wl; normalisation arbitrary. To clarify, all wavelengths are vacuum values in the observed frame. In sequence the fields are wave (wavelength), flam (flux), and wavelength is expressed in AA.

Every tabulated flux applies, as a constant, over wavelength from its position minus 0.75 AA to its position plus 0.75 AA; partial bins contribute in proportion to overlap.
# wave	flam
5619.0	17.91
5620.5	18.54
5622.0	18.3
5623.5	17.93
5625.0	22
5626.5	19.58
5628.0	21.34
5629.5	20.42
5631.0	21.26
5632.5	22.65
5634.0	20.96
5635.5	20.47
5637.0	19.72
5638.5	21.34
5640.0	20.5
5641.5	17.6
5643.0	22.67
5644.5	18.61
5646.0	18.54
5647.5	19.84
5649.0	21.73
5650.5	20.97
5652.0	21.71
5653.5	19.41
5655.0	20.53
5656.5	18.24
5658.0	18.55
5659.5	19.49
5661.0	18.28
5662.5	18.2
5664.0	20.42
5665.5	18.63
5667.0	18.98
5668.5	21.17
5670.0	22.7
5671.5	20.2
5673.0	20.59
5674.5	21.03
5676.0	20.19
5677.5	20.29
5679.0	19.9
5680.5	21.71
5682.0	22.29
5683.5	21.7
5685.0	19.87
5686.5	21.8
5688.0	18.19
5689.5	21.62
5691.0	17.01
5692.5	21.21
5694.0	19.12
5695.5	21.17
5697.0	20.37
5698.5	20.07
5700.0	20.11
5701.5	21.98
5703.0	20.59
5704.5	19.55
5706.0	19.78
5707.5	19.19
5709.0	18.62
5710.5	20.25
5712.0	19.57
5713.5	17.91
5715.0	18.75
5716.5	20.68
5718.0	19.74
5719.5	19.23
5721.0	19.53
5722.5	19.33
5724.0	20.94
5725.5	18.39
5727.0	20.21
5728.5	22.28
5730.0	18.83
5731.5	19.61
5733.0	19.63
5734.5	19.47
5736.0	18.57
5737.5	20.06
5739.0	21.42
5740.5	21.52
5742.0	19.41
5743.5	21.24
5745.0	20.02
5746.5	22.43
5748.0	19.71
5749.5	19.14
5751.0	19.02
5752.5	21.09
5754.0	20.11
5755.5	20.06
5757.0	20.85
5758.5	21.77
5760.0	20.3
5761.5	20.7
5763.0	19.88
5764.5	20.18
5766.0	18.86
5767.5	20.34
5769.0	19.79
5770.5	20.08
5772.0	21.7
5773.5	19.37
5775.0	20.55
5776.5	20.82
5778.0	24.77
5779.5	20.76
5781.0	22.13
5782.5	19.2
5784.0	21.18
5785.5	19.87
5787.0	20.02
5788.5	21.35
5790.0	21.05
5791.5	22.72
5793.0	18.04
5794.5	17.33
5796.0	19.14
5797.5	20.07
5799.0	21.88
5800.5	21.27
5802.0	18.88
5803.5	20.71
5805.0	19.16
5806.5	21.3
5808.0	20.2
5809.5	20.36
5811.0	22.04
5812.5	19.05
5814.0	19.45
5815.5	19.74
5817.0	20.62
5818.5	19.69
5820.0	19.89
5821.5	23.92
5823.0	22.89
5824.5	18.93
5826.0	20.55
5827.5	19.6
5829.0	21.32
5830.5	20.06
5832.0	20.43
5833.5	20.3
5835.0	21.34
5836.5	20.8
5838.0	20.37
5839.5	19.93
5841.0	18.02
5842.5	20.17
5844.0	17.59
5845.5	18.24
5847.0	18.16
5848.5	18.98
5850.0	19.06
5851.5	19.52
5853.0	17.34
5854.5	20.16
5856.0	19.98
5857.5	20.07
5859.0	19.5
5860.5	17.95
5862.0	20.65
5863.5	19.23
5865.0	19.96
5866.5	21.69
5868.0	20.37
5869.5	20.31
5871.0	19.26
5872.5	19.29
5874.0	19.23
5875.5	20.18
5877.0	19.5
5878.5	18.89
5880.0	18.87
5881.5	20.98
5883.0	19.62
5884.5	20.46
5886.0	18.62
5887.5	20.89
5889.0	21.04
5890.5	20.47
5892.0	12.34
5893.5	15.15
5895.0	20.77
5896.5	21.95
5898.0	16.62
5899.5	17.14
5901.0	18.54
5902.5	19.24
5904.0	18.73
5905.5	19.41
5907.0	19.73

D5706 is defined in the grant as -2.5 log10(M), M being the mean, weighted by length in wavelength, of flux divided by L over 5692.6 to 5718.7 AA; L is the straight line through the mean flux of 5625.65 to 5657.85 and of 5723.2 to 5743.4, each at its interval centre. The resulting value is 0.015 mag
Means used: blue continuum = 20.4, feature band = 19.9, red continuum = 20.1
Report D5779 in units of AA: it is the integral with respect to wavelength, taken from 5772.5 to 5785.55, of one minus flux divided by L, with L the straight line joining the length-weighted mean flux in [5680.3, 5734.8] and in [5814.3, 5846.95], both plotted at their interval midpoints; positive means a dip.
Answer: -0.61 AA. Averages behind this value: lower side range 20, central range 21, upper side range 20.2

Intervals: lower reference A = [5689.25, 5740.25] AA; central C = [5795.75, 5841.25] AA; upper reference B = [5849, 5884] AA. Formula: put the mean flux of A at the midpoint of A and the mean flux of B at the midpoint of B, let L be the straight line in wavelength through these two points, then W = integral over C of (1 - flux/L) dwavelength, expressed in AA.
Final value -1.7 AA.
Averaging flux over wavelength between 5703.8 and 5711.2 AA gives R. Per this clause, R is 19.5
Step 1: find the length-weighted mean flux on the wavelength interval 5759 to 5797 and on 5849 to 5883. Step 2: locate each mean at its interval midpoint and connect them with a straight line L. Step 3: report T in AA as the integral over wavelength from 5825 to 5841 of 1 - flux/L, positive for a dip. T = -0.33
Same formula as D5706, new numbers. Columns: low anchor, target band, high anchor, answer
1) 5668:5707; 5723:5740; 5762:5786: 0.033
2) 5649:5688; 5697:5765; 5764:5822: 0.017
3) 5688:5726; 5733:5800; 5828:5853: -0.039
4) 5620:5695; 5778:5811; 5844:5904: -0.048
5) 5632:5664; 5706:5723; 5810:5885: 0.033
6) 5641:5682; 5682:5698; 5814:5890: -0.014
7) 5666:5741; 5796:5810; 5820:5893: -0.027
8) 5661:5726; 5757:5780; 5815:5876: -0.037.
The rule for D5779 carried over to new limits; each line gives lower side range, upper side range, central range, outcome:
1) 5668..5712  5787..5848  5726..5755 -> 0.2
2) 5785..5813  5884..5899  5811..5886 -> -1.5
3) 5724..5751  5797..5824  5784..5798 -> 0.3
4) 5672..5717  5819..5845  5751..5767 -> -0.1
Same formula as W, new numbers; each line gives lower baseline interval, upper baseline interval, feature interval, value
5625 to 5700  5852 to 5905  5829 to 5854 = 0.00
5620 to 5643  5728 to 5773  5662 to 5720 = 0.40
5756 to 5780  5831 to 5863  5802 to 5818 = -0.13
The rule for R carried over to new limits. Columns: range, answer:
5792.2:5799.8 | 19.3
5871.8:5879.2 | 19.4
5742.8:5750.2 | 20.5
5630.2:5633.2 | 21.9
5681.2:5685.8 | 21.3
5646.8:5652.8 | 21.1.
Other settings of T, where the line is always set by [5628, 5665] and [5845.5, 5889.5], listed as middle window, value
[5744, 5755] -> -0.2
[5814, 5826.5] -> -0.6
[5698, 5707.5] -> -0.1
